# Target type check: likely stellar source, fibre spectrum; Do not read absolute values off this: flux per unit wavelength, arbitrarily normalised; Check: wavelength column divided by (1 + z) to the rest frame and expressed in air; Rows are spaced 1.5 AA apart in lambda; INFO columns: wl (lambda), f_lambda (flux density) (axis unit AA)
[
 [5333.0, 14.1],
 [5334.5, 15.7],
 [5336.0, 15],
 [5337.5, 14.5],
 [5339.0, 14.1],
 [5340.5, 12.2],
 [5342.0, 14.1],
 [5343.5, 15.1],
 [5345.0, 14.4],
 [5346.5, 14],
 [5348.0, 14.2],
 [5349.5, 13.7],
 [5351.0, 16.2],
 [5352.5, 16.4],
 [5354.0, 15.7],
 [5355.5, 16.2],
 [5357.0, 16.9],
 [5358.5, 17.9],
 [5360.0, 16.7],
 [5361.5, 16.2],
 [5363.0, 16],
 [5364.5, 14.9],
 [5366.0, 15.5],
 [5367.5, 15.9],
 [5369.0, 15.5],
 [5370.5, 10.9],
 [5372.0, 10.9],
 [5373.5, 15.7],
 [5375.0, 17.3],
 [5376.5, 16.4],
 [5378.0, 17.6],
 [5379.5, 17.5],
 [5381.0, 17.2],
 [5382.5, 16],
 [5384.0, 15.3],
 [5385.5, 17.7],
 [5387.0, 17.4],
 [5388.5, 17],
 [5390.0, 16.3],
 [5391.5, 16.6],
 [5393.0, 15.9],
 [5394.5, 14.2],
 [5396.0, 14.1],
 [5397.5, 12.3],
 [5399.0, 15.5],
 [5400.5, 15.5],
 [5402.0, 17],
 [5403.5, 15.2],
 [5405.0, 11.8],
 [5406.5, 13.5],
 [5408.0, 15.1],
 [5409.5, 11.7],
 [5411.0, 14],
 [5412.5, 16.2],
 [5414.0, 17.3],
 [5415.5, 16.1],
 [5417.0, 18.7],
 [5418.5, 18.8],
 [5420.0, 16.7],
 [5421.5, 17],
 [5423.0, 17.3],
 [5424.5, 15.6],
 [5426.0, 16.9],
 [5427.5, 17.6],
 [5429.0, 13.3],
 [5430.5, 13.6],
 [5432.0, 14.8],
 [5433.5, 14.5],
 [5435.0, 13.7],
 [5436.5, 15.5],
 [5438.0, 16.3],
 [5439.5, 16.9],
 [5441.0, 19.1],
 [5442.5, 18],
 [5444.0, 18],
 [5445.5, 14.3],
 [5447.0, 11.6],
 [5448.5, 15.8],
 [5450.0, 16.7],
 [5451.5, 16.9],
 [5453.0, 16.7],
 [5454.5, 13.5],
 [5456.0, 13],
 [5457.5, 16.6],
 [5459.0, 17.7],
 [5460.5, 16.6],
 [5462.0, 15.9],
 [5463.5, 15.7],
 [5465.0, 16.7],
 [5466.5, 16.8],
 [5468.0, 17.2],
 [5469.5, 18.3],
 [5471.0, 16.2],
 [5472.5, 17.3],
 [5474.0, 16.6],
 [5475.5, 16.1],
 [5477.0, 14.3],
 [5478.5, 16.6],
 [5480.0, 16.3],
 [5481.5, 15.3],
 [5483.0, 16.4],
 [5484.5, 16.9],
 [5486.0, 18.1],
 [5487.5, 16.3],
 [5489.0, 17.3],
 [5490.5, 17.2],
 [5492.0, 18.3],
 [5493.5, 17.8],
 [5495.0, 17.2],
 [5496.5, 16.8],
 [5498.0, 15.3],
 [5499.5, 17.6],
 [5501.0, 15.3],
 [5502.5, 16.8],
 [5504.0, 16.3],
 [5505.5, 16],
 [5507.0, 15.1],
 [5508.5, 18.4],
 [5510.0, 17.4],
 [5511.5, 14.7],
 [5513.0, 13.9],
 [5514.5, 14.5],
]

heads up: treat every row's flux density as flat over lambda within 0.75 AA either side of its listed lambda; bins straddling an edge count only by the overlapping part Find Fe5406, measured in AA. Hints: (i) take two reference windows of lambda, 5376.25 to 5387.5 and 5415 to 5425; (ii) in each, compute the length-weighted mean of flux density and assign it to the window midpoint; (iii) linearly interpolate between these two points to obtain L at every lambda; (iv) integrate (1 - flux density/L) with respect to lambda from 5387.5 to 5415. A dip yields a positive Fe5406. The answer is 3.4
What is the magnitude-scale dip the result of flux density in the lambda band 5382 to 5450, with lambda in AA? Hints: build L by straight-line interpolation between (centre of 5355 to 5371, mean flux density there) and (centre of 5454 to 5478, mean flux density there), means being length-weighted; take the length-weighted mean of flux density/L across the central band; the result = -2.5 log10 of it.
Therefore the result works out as 0.02 mag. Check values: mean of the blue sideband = 15.8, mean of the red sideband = 16.2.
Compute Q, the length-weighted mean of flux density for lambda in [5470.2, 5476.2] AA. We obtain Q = 16.6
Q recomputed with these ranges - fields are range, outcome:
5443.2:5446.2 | 16.2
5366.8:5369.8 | 15.6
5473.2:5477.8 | 15.7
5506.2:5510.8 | 16.9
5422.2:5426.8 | 16.6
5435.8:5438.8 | 15.9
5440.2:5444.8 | 18.3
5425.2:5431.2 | 15.4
